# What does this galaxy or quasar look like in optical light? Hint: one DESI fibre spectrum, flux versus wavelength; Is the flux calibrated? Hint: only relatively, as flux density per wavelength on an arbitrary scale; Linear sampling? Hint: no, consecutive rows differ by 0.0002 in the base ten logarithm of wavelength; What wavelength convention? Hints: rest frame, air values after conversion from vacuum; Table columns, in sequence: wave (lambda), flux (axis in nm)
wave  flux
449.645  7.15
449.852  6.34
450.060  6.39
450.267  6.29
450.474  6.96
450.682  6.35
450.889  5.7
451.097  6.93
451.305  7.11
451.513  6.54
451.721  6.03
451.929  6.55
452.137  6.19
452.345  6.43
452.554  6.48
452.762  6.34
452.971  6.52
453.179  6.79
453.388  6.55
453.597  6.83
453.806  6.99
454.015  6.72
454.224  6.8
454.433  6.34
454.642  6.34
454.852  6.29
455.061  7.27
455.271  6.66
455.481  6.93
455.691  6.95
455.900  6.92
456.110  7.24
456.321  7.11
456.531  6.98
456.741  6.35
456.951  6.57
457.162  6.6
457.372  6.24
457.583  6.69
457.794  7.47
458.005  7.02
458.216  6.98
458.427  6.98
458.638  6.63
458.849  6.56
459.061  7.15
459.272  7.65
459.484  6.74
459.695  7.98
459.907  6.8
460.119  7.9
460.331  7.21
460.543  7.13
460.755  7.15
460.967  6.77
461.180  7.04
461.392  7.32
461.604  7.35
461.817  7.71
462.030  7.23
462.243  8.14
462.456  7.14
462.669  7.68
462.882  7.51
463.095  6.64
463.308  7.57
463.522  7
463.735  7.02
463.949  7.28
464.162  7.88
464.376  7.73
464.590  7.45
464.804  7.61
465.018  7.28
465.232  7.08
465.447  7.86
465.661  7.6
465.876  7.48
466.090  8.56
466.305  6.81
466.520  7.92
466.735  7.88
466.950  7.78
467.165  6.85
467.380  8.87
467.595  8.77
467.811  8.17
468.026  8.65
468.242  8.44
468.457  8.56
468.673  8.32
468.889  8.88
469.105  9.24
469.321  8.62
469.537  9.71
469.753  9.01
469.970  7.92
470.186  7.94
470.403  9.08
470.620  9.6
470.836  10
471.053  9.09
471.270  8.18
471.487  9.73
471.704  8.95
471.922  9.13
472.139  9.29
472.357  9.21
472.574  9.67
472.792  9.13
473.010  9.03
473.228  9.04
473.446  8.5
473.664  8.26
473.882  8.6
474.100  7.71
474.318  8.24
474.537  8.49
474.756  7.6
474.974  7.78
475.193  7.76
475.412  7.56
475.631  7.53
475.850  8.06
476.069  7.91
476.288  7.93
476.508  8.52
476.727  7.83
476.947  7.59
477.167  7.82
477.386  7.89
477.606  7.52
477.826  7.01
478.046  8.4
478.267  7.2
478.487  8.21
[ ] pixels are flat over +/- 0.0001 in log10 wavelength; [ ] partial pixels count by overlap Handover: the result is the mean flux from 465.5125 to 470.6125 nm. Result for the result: 8.33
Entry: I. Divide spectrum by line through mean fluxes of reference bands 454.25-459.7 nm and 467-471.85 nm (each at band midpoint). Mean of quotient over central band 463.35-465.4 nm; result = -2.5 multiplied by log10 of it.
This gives 0.08 mag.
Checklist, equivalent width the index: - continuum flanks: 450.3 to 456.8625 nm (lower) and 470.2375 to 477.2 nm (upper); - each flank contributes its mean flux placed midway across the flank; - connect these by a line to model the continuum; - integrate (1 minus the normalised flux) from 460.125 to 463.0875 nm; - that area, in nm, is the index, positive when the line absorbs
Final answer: 0.03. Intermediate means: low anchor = 6.65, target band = 7.33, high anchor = 8.53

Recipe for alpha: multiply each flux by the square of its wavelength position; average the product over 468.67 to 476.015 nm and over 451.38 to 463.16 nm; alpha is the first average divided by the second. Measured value 1.34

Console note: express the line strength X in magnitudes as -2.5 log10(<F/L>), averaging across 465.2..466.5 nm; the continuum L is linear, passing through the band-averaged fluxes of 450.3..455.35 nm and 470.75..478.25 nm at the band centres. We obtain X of 0.00 mag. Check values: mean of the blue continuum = 6.57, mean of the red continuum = 8.36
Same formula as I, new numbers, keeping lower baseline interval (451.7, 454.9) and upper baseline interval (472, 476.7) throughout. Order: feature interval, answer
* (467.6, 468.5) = -0.09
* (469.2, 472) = -0.12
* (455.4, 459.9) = 0.00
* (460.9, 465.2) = 0.00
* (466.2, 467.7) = -0.02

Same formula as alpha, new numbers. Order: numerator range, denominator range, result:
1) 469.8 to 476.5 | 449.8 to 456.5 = 1.41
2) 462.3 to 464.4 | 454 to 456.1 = 1.13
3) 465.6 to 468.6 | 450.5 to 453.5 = 1.32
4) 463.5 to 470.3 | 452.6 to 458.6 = 1.25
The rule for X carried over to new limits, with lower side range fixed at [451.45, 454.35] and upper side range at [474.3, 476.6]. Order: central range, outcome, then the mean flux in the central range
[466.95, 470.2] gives -0.14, 8.52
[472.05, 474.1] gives -0.15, 8.9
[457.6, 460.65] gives -0.03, 7.14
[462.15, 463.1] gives -0.05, 7.5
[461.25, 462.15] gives -0.05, 7.4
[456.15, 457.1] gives 0.00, 6.77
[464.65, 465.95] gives -0.03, 7.48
